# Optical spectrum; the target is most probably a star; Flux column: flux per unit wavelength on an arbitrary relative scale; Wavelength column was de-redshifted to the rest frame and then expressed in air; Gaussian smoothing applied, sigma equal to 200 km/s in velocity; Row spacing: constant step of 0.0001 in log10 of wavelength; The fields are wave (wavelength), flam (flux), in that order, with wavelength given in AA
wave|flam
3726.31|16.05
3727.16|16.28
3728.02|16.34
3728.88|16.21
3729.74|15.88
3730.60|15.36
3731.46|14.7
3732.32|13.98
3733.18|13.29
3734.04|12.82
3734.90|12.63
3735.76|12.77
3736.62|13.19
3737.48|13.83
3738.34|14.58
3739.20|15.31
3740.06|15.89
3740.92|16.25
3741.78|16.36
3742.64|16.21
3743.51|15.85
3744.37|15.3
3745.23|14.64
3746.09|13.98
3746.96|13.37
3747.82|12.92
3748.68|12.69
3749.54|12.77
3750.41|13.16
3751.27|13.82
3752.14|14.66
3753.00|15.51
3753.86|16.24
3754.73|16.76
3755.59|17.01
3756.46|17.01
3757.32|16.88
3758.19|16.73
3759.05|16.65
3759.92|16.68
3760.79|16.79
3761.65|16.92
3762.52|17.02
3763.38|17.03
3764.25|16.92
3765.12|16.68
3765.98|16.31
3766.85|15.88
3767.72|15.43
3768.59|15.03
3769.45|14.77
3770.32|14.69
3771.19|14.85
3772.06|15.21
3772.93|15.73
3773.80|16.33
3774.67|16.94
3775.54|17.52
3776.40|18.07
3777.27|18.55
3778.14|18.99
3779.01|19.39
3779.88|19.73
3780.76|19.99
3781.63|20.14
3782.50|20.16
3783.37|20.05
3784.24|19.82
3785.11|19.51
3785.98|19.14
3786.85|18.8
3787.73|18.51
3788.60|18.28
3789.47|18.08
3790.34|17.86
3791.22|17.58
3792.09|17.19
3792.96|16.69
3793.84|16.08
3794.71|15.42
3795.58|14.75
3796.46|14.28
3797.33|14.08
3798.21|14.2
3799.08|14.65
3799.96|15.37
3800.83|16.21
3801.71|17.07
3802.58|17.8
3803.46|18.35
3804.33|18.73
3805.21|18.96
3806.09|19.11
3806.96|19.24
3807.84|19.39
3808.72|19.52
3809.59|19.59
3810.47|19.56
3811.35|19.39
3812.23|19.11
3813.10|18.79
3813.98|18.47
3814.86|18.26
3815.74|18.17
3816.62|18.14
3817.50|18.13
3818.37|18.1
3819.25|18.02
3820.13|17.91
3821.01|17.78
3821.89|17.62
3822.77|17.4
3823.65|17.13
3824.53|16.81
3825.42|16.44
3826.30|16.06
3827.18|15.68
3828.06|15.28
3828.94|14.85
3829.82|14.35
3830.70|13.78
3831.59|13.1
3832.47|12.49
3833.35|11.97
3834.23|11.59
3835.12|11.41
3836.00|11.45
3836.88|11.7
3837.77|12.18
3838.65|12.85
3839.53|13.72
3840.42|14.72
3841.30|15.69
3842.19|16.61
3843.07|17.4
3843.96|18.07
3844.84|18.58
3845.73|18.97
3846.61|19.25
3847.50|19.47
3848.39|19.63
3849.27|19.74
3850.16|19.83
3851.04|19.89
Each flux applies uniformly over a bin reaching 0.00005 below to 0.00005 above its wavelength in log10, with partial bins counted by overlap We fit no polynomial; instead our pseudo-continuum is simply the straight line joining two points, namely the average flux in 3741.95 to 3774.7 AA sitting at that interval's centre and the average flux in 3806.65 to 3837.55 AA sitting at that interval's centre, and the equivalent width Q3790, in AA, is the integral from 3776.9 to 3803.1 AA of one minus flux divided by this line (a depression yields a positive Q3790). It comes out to -2.7 AA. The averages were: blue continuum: 15.6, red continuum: 16.4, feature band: 17.6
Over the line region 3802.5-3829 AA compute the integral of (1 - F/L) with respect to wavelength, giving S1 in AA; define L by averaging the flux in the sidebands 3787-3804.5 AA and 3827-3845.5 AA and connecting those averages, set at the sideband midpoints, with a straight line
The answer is -4.5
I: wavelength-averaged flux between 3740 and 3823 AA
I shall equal 17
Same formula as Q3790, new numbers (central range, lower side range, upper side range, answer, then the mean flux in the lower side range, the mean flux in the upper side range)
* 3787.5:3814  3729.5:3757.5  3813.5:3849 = -3.28 AA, 14.7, 16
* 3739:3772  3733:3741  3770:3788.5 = 0.53 AA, 14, 18.2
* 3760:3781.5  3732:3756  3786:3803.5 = -1.80 AA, 14.5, 16.6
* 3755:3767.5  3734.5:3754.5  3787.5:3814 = -1.12 AA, 14.5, 17.5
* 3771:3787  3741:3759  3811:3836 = -2.92 AA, 15.2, 16.2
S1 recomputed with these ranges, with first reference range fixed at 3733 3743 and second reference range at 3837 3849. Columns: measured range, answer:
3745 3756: 0.2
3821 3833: 0.6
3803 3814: -2.2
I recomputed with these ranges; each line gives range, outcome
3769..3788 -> 18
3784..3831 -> 17.4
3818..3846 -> 15.3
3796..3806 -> 16.4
